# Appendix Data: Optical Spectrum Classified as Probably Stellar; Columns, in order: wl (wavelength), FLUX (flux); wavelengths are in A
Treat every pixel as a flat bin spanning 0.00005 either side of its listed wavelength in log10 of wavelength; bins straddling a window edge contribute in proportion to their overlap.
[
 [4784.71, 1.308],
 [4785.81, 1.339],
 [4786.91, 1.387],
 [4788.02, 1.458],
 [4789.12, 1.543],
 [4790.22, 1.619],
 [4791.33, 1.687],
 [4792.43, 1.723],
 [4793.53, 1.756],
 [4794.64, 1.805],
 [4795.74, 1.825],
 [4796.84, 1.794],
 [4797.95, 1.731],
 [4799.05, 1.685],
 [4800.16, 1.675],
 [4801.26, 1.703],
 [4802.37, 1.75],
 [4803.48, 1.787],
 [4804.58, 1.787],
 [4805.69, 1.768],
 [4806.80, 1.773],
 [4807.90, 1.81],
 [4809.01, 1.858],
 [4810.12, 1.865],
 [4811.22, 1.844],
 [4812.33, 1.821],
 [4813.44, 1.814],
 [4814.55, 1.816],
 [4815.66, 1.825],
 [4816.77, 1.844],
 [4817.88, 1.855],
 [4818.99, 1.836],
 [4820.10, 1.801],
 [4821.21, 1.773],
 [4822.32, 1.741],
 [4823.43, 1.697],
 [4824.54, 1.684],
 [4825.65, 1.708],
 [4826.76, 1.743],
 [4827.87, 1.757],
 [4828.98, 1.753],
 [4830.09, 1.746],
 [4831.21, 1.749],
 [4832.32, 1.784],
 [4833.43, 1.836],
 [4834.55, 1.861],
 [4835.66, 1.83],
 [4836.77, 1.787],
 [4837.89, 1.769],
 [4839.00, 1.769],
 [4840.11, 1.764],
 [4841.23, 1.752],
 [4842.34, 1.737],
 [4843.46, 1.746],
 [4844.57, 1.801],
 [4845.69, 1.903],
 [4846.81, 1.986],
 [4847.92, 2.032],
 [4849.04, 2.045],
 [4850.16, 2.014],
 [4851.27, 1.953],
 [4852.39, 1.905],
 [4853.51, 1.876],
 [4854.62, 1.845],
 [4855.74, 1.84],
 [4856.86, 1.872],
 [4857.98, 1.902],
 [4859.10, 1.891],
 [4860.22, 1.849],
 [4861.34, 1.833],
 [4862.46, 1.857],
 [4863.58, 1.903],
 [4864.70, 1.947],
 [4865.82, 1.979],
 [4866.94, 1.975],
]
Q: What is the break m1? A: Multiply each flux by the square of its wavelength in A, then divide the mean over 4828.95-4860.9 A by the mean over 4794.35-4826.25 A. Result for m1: 1.05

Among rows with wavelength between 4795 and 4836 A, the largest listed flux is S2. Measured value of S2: 1.865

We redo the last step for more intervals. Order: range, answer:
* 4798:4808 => 1.81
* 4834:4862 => 2.045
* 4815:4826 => 1.855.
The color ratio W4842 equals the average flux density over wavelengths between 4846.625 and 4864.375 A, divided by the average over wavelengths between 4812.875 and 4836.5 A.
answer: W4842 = 1.07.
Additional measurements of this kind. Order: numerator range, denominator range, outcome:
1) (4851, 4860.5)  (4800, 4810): 1.06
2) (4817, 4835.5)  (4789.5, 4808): 1.02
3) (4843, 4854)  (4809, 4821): 1.05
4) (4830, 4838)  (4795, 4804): 1.03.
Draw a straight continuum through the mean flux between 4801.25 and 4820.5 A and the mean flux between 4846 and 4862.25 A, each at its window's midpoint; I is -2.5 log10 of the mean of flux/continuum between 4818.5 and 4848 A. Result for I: 0.05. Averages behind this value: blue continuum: 1.81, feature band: 1.79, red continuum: 1.92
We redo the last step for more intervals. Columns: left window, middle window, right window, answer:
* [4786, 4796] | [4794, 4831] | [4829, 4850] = -0.04 mag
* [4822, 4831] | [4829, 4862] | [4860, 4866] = -0.02 mag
